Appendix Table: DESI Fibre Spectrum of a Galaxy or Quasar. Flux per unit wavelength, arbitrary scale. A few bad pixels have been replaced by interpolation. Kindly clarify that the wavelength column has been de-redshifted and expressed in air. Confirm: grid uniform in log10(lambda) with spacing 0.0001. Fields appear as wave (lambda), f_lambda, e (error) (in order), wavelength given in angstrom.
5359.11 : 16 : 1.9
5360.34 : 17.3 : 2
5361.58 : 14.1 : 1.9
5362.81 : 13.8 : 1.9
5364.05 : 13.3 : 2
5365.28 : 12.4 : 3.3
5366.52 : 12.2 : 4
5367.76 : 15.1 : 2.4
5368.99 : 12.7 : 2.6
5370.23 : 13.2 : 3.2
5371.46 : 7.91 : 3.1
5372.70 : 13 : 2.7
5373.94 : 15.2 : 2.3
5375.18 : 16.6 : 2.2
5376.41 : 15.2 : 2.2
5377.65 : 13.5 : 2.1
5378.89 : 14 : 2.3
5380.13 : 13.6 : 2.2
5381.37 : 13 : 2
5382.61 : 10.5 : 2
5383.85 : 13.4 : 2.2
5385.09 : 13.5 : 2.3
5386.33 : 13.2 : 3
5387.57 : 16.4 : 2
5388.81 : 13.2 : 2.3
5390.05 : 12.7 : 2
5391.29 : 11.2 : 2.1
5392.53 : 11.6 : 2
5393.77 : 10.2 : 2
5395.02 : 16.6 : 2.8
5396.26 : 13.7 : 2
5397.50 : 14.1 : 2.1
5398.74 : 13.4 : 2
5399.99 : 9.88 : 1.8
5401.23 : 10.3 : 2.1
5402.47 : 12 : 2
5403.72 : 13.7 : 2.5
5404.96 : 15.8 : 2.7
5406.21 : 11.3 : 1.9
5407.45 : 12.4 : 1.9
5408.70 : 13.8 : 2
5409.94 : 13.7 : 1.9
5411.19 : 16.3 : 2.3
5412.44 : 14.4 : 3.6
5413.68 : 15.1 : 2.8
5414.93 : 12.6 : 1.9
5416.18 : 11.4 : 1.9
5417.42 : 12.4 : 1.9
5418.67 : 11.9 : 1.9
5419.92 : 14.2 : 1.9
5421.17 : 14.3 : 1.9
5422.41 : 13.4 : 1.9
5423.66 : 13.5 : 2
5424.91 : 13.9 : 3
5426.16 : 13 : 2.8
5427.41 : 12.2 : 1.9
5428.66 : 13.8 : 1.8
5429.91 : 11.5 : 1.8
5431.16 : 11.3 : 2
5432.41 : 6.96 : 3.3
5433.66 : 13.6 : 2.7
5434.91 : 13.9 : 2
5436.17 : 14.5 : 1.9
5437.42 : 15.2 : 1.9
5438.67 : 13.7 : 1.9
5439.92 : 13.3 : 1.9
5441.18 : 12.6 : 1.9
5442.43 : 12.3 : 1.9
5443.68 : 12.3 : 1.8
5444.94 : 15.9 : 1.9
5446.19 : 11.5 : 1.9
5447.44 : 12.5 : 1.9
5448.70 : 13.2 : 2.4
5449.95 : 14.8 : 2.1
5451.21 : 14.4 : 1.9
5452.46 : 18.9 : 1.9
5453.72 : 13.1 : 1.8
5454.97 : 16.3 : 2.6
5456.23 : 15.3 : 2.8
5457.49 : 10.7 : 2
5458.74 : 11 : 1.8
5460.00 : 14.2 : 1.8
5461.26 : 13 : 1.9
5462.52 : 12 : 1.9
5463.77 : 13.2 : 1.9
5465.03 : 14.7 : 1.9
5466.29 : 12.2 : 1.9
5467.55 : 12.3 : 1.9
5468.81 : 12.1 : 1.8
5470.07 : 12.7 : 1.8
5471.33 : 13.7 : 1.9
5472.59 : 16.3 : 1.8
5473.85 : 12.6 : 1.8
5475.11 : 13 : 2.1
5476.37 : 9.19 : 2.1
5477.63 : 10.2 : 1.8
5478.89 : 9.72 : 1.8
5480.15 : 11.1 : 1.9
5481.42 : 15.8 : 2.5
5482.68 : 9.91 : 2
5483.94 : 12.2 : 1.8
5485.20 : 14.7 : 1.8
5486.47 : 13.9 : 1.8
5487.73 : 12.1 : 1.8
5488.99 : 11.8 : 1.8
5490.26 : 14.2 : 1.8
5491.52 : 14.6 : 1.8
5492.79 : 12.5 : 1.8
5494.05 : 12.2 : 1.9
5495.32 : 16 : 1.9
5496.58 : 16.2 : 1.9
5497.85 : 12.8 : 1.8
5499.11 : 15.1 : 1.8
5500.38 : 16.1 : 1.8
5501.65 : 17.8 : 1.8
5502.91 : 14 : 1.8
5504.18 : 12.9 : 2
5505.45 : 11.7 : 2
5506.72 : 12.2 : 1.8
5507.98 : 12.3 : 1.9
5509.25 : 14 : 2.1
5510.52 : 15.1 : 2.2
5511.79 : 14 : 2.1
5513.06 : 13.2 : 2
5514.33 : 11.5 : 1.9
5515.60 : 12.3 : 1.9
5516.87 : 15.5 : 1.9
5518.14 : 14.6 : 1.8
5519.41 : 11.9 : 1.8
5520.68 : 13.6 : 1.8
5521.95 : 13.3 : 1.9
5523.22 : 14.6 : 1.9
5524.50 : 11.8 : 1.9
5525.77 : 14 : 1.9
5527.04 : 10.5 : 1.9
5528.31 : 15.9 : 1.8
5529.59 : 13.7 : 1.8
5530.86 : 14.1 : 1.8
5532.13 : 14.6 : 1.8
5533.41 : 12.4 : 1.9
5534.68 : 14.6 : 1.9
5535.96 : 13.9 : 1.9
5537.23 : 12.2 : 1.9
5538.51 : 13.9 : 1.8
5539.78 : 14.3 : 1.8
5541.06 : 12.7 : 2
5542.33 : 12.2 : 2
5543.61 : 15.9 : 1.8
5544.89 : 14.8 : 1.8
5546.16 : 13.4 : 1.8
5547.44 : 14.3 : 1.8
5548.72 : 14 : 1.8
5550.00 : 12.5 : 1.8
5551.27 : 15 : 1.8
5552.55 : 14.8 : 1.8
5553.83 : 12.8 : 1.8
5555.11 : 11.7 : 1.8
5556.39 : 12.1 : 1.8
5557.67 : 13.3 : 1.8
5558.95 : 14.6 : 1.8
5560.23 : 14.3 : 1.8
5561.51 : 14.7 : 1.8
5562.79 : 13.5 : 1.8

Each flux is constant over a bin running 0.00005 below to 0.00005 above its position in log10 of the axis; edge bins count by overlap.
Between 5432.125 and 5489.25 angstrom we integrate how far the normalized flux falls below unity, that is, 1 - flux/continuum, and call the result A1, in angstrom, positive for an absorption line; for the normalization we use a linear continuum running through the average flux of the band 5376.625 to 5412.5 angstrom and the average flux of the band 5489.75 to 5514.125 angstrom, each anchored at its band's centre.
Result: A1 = 2.6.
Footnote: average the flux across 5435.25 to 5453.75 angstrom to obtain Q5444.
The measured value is 13.9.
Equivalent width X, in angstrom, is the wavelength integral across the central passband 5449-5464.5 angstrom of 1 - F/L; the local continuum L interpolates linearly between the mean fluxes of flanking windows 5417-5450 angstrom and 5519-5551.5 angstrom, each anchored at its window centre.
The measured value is -0.9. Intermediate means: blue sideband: 13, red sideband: 13.6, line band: 13.9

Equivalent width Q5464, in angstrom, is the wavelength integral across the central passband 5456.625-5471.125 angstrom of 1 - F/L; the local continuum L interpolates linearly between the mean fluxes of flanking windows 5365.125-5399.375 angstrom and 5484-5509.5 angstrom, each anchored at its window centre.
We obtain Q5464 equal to 1.1 angstrom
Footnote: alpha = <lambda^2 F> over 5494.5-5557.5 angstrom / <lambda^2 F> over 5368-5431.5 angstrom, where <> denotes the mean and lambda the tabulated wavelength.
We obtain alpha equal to 1.09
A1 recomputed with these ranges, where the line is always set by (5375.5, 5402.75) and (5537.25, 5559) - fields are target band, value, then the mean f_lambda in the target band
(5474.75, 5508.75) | 0.7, 13.1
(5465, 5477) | 0.5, 12.8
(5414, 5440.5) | 0.5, 12.9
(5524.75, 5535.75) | -0.1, 13.7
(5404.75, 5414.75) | -0.7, 14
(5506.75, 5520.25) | 0.1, 13.4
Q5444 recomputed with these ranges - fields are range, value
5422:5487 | 13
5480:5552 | 13.6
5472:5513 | 13.3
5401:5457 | 13.4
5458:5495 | 12.7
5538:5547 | 13.9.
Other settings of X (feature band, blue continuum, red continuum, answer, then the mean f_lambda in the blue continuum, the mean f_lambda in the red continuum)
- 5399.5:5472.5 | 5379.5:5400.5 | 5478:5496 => -1.57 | 13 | 12.9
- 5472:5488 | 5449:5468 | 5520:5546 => 1.58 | 13.7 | 13.6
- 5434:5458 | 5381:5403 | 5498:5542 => -1.50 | 12.7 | 13.6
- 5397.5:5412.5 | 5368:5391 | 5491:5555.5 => 0.41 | 13.4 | 13.7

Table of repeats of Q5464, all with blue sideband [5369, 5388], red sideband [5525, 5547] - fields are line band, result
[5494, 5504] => -1.1 angstrom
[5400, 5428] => 0.6 angstrom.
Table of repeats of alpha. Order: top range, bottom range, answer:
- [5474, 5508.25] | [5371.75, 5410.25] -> 1.03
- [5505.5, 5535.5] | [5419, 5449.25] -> 1.07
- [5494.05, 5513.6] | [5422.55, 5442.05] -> 1.13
